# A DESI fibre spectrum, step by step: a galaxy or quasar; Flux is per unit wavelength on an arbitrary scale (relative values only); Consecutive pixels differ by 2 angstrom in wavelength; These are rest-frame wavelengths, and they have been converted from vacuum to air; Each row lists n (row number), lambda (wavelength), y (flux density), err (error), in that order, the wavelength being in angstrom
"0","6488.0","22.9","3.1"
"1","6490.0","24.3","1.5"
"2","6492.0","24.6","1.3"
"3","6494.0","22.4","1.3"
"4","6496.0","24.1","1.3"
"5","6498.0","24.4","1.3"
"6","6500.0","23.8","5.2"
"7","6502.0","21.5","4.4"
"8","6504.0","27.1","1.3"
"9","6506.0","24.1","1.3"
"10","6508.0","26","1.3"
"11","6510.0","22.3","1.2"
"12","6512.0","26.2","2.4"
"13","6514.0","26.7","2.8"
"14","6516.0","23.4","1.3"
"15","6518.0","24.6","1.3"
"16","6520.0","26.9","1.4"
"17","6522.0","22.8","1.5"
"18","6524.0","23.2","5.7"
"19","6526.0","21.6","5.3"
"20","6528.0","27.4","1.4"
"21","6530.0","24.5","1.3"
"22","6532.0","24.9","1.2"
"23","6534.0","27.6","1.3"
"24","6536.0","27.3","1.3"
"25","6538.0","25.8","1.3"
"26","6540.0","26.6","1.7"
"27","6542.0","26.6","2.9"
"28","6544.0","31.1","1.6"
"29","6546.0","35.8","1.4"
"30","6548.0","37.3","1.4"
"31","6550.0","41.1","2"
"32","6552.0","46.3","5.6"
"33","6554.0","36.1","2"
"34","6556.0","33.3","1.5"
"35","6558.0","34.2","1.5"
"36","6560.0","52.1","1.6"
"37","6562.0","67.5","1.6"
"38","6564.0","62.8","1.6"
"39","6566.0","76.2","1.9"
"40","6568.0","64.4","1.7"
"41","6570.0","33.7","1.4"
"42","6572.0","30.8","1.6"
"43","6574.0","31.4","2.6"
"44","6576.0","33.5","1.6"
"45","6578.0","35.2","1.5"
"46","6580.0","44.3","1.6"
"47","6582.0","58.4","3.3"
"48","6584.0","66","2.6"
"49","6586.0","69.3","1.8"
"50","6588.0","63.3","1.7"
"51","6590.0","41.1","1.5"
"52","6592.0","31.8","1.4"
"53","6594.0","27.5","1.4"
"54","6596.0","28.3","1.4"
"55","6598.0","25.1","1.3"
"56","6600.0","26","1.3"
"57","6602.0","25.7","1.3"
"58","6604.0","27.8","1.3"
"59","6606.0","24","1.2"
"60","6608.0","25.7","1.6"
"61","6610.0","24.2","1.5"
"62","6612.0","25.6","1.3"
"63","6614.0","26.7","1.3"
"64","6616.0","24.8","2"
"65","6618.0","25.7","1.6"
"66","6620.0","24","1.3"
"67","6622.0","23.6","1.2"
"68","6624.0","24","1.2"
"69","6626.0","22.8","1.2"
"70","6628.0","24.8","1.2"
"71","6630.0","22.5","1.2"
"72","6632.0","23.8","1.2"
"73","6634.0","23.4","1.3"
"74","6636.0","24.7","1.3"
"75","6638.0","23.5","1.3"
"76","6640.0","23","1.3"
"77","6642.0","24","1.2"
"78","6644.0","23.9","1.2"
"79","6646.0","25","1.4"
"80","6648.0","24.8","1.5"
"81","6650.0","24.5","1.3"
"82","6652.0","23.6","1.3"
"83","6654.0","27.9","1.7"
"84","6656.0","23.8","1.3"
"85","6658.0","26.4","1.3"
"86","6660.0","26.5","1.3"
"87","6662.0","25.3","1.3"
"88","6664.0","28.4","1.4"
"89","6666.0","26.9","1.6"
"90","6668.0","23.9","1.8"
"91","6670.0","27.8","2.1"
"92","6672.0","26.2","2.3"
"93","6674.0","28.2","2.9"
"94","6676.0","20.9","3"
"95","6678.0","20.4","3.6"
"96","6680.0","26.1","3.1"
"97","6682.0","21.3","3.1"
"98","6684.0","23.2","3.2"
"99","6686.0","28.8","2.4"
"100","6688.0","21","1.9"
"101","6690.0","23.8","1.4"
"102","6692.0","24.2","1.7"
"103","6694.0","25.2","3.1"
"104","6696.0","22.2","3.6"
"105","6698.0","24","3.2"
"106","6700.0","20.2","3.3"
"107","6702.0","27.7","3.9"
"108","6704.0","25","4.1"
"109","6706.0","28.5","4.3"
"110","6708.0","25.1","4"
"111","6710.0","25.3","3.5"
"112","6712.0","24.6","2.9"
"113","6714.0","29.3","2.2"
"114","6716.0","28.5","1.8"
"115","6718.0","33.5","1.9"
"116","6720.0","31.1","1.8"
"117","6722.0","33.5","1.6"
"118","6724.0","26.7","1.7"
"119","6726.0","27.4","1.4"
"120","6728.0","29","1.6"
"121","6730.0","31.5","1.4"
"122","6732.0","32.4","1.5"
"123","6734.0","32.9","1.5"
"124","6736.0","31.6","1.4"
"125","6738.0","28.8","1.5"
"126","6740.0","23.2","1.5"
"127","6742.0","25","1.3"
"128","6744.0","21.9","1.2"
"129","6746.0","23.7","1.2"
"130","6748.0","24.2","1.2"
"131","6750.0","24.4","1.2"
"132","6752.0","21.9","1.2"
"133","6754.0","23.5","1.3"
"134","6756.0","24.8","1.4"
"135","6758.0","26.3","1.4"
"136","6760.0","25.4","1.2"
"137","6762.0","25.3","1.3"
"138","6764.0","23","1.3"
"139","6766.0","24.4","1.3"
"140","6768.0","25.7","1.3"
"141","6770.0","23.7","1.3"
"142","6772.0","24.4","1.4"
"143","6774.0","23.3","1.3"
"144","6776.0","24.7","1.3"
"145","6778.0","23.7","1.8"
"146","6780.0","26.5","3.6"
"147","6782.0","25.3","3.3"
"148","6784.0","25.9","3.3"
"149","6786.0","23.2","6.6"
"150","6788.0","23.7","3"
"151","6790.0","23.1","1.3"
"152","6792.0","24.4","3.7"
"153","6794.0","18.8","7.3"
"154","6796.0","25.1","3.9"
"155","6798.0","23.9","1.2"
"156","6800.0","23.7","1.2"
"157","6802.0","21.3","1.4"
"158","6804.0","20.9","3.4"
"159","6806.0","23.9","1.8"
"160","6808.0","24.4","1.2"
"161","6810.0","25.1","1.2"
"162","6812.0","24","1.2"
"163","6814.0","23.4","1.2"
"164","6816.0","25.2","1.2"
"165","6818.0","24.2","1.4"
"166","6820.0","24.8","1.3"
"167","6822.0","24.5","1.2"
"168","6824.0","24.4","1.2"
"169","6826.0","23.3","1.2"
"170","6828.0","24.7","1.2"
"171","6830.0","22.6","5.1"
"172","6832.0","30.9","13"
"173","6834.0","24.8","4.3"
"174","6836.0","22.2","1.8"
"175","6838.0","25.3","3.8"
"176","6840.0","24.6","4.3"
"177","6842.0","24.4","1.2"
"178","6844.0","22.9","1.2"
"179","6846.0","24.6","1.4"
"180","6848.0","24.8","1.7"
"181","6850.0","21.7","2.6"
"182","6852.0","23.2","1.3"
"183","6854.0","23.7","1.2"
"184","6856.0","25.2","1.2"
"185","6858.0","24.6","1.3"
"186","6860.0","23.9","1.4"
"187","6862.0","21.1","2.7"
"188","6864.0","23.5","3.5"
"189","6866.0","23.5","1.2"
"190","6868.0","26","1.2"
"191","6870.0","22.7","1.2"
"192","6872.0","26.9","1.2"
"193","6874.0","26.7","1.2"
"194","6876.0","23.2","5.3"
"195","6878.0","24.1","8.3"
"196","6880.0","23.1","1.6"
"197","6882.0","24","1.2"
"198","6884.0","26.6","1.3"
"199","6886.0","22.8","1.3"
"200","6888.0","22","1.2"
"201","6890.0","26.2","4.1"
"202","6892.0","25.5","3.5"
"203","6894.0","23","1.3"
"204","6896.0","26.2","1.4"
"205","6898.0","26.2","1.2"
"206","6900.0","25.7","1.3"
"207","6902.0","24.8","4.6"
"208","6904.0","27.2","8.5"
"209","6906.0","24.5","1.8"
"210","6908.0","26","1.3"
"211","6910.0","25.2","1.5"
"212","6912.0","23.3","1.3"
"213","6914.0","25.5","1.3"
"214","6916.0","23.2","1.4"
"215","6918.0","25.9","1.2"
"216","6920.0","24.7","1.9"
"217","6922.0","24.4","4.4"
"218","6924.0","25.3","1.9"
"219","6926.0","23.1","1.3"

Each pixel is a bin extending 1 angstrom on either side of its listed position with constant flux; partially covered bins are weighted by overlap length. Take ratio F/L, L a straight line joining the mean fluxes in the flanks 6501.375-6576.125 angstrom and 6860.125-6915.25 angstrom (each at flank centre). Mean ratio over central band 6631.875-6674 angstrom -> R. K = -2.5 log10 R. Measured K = 0.21 mag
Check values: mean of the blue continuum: 33.6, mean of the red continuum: 24.6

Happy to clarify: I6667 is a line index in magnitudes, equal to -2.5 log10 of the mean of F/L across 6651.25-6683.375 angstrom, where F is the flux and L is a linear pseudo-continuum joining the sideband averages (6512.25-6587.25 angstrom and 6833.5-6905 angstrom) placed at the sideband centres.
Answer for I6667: 0.29 mag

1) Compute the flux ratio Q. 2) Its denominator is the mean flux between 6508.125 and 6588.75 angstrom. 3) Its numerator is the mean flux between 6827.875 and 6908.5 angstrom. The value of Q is 0.65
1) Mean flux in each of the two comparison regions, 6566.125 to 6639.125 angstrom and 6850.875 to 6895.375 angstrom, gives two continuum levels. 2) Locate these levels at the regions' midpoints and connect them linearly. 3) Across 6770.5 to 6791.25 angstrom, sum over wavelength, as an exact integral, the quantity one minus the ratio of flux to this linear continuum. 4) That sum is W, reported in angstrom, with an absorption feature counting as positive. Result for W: 2.2 angstrom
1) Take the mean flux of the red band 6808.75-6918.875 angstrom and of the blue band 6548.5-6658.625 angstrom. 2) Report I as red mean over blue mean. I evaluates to 0.7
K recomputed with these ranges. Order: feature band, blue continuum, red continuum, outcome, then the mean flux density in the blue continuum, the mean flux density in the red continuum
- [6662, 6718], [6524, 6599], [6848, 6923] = 0.31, 39.5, 24.5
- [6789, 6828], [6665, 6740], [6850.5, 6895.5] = 0.06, 26.6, 24.2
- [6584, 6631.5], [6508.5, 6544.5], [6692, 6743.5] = -0.16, 25.5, 27.6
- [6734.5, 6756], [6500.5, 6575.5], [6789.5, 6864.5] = 0.07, 33.5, 23.9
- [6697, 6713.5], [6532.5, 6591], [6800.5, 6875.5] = 0.30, 43.3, 24.1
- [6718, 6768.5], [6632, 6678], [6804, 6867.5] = -0.10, 25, 24.1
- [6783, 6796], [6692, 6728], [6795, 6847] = 0.07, 26.9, 24.2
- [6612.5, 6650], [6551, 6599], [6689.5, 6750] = 0.50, 45.5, 27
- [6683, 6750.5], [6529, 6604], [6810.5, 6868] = 0.16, 39.6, 24.2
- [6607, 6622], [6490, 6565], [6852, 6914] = 0.15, 30.3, 24.6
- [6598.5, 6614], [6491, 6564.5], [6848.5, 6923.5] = 0.13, 30.2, 24.5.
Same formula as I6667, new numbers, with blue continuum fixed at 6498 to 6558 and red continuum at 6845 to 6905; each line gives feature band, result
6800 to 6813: 0.08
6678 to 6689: 0.12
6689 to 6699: 0.11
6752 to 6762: 0.04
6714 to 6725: -0.17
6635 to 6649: 0.12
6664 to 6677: 0.03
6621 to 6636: 0.14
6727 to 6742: -0.14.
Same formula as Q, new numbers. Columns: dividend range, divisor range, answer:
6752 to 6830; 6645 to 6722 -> 0.94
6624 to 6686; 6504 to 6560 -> 0.85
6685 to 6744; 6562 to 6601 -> 0.60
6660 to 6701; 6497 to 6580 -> 0.74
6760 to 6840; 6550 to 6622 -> 0.62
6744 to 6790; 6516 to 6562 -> 0.77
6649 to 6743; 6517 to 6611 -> 0.72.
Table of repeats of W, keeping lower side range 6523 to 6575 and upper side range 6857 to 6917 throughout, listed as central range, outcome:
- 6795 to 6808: 2.1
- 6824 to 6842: 1.3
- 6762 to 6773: 1.8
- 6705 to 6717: 1.7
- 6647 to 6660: 3.2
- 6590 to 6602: 2.3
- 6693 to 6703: 2.5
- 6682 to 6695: 3.2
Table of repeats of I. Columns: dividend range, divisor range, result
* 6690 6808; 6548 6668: 0.76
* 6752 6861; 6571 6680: 0.83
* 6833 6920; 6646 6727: 0.95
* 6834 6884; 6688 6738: 0.87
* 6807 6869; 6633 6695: 0.98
